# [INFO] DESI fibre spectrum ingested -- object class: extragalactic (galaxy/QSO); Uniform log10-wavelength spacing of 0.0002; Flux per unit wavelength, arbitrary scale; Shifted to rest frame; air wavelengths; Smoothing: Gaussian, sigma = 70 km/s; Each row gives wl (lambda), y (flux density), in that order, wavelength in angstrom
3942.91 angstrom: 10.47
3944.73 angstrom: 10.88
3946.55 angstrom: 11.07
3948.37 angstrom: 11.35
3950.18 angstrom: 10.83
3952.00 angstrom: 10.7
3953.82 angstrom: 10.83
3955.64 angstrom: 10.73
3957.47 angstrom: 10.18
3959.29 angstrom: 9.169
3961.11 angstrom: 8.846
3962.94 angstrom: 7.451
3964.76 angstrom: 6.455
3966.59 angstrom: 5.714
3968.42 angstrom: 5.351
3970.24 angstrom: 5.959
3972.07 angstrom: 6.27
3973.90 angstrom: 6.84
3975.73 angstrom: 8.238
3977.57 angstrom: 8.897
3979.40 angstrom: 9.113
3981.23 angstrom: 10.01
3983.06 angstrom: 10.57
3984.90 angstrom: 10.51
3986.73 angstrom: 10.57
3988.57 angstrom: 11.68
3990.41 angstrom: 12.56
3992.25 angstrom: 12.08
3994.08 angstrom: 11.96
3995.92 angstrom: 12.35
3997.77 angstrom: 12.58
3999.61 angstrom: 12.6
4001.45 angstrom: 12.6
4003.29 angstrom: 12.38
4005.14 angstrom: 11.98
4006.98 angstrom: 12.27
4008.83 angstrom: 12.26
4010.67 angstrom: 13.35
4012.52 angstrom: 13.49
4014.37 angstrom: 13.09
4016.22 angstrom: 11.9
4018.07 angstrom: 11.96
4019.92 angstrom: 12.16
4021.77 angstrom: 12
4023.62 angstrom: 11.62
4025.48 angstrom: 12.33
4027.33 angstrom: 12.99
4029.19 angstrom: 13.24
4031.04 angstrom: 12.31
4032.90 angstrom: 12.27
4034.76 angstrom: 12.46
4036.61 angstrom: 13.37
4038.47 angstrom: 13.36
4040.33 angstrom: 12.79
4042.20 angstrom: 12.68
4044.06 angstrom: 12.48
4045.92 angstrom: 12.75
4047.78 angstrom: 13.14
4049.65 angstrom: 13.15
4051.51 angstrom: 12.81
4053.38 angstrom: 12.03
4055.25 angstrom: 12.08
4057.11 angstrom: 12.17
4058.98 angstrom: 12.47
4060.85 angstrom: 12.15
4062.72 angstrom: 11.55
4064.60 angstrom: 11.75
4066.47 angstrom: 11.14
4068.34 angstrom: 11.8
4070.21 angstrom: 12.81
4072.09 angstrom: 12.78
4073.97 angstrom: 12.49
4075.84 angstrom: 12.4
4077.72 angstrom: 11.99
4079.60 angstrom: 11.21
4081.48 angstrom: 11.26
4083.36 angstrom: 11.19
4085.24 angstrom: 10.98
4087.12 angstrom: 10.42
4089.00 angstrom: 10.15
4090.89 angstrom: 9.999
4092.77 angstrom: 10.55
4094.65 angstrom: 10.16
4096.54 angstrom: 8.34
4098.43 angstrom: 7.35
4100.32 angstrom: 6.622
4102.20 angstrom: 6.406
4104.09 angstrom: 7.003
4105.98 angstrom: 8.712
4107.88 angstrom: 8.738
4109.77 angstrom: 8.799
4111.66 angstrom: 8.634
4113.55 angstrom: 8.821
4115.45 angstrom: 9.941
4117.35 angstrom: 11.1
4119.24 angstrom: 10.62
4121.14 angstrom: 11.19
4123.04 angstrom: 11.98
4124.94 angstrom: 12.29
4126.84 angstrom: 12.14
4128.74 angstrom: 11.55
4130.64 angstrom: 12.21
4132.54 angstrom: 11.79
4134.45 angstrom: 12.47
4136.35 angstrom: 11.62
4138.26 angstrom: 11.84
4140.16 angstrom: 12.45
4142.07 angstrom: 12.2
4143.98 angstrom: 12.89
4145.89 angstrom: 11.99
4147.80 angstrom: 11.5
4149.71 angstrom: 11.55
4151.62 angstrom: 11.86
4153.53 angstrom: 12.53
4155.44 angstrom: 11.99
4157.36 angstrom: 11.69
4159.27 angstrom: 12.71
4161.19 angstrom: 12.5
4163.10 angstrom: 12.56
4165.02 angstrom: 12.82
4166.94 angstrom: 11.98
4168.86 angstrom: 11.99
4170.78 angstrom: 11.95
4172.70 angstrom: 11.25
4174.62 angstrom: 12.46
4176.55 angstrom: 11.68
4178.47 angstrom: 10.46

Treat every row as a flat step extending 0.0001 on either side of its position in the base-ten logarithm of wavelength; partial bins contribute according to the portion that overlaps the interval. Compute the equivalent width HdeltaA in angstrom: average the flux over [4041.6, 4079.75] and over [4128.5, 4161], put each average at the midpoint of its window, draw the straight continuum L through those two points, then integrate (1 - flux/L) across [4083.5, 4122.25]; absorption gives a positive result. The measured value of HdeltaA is 9.2 angstrom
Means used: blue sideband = 12.3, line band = 9.28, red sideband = 12.1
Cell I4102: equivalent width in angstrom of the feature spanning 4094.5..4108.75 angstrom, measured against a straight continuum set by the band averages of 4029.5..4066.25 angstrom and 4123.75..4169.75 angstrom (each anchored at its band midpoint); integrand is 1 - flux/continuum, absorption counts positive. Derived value 5.2 angstrom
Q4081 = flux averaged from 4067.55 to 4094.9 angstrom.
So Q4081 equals 11.4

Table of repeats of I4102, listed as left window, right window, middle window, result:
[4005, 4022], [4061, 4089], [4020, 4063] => -1.5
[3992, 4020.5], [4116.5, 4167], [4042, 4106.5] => 6.3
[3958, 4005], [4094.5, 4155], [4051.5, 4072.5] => -3.9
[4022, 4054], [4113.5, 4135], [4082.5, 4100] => 3.1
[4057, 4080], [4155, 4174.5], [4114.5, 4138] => 1.0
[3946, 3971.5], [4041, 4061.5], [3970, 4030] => -4.6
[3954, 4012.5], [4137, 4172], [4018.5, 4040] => -3.8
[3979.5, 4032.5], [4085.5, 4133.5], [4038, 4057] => -2.6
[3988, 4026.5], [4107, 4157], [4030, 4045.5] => -0.8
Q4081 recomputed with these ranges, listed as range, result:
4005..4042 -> 12.6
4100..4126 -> 9.43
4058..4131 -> 10.5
